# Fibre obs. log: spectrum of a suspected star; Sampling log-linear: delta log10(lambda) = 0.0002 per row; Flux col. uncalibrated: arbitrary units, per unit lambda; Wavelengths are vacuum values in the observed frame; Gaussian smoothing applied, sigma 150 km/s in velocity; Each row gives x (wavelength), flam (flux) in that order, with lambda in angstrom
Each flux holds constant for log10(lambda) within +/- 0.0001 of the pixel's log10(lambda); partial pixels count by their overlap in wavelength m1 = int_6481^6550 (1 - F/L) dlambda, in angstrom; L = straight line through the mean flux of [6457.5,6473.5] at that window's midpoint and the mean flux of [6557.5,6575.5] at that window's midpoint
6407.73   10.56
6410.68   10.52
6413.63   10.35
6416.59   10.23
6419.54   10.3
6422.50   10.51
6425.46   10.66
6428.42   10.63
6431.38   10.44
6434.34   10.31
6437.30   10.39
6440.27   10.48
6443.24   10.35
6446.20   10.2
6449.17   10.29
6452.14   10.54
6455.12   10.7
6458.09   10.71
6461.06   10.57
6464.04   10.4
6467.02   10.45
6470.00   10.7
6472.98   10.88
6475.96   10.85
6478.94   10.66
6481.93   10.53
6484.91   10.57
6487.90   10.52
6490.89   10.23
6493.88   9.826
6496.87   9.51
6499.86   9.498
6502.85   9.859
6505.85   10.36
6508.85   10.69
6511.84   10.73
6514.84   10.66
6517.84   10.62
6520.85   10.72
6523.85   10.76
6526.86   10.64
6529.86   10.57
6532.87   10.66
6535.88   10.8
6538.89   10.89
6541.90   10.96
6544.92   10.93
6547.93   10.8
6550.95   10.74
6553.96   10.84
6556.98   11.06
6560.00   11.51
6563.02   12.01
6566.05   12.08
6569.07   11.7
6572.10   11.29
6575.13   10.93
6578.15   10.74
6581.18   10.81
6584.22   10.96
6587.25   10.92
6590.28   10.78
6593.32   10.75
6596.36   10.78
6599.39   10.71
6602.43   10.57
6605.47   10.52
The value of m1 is 3.71 angstrom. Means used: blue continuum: 10.6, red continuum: 11.6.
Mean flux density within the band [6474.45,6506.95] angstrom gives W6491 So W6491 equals 10.2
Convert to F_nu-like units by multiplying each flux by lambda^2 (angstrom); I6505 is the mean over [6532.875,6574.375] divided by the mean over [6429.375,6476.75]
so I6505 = 1.10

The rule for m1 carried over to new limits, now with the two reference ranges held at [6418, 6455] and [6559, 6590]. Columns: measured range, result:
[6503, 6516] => 0.41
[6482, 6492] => 0.26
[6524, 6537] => 0.39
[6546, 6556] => 0.28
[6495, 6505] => 1.06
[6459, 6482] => 0.01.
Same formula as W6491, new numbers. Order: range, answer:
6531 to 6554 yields 10.8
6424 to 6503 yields 10.4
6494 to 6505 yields 9.69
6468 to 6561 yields 10.6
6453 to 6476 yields 10.6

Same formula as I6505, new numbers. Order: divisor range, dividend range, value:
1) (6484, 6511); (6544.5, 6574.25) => 1.14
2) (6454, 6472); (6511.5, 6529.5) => 1.03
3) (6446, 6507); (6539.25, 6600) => 1.10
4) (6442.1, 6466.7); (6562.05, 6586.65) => 1.12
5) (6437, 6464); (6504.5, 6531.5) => 1.04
